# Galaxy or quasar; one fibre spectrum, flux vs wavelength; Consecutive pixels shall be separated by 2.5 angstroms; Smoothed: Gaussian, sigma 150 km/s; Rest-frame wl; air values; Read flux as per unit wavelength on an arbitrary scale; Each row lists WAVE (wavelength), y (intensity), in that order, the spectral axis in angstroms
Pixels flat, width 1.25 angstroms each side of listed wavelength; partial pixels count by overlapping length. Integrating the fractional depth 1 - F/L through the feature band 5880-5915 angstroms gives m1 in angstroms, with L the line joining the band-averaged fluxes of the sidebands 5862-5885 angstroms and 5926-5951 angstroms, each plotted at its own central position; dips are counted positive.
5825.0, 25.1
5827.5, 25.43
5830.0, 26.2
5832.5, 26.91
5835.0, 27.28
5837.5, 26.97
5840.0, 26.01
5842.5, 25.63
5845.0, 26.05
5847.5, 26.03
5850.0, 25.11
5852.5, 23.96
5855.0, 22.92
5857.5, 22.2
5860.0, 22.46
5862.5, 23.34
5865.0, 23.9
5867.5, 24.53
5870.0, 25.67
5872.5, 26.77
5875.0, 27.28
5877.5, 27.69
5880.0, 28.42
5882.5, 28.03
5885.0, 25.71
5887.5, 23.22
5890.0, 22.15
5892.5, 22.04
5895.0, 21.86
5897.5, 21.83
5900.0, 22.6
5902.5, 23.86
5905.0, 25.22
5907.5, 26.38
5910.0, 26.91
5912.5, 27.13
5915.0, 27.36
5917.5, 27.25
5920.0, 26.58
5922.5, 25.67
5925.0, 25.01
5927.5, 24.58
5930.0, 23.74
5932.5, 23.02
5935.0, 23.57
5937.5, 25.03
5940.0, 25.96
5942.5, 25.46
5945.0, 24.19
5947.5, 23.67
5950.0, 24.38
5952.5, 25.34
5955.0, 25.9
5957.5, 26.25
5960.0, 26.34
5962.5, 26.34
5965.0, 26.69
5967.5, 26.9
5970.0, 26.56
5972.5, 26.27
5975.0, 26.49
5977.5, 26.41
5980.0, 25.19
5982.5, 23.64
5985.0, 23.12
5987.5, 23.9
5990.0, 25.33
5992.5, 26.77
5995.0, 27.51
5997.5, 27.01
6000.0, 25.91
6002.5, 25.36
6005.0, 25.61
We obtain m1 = 1.25 angstroms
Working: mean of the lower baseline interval 26.2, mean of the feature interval 24.6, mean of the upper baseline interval 24.4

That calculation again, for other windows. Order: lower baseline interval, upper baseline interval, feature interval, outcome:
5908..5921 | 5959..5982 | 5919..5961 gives 2.7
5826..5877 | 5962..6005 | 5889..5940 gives 1.8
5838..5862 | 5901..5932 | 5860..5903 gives 0.8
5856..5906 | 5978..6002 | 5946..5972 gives -0.7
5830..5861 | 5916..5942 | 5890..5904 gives 1.5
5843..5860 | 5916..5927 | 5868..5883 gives -1.3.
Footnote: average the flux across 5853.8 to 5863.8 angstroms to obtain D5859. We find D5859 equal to 22.7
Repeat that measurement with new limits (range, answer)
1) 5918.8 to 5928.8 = 25.4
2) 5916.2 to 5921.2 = 26.9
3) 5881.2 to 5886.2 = 26.9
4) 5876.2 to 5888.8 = 26.6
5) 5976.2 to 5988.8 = 24.5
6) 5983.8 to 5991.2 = 24.1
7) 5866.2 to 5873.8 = 25.7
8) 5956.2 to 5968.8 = 26.5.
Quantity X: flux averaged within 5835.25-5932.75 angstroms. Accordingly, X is 25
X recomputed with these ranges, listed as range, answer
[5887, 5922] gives 24.7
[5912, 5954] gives 25.1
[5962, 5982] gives 26.3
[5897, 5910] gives 24.4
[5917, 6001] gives 25.5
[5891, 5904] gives 22.5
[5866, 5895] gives 25.4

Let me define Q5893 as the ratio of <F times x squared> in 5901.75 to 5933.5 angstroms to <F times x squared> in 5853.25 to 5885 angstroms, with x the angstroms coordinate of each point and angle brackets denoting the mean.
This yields 1.0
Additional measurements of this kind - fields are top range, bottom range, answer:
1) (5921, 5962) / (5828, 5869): 1.03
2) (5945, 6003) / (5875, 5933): 1.05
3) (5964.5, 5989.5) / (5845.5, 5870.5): 1.10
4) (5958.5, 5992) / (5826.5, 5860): 1.06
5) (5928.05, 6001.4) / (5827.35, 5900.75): 1.05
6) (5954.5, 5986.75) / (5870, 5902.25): 1.07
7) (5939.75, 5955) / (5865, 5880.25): 0.97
